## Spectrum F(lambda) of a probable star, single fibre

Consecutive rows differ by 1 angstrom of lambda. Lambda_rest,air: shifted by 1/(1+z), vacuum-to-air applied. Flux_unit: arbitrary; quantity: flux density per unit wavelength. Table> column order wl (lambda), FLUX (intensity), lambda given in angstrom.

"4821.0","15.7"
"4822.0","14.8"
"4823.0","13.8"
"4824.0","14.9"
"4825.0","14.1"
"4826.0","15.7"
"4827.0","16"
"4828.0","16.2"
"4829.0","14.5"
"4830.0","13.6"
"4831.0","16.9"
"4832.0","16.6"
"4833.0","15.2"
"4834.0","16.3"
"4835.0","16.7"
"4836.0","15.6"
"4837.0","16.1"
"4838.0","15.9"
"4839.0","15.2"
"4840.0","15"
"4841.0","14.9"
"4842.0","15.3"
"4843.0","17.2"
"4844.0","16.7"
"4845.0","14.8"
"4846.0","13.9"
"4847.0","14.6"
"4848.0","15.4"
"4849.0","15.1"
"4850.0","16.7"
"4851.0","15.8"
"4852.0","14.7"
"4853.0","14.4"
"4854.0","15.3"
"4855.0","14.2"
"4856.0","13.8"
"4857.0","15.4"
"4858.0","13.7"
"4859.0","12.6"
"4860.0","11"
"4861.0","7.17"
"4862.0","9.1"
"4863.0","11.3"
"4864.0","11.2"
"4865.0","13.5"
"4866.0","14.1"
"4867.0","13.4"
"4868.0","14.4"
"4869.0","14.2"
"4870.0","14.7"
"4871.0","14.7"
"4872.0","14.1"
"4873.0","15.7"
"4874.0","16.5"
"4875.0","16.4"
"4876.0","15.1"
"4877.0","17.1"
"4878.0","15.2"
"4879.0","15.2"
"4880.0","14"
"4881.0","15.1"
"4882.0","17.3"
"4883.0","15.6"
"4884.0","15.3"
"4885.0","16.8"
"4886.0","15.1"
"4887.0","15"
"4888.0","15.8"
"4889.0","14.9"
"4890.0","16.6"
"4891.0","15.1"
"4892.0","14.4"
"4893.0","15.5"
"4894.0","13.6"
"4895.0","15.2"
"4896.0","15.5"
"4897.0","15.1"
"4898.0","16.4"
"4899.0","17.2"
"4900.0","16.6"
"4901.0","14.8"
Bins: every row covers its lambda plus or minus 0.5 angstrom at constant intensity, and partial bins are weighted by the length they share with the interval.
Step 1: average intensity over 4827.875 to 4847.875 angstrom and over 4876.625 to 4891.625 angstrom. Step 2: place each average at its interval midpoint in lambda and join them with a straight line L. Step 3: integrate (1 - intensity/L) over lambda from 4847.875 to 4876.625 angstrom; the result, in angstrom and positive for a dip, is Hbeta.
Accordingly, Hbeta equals 3.1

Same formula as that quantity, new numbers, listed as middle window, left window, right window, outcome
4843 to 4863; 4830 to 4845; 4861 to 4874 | 0.86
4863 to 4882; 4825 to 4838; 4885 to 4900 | 1.07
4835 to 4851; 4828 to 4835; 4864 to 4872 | -0.45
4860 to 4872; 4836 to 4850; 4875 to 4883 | 2.34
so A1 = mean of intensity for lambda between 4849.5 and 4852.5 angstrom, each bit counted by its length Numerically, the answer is 15.7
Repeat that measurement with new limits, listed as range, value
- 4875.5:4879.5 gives 15.7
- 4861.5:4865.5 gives 11.3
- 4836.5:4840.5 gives 15.6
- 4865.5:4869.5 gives 14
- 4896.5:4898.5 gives 15.8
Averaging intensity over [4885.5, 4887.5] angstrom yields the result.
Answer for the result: 15.1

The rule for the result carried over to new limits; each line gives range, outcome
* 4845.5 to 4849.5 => 14.8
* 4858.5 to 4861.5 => 10.3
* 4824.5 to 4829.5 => 15.3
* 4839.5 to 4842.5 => 15.1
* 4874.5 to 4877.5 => 16.2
